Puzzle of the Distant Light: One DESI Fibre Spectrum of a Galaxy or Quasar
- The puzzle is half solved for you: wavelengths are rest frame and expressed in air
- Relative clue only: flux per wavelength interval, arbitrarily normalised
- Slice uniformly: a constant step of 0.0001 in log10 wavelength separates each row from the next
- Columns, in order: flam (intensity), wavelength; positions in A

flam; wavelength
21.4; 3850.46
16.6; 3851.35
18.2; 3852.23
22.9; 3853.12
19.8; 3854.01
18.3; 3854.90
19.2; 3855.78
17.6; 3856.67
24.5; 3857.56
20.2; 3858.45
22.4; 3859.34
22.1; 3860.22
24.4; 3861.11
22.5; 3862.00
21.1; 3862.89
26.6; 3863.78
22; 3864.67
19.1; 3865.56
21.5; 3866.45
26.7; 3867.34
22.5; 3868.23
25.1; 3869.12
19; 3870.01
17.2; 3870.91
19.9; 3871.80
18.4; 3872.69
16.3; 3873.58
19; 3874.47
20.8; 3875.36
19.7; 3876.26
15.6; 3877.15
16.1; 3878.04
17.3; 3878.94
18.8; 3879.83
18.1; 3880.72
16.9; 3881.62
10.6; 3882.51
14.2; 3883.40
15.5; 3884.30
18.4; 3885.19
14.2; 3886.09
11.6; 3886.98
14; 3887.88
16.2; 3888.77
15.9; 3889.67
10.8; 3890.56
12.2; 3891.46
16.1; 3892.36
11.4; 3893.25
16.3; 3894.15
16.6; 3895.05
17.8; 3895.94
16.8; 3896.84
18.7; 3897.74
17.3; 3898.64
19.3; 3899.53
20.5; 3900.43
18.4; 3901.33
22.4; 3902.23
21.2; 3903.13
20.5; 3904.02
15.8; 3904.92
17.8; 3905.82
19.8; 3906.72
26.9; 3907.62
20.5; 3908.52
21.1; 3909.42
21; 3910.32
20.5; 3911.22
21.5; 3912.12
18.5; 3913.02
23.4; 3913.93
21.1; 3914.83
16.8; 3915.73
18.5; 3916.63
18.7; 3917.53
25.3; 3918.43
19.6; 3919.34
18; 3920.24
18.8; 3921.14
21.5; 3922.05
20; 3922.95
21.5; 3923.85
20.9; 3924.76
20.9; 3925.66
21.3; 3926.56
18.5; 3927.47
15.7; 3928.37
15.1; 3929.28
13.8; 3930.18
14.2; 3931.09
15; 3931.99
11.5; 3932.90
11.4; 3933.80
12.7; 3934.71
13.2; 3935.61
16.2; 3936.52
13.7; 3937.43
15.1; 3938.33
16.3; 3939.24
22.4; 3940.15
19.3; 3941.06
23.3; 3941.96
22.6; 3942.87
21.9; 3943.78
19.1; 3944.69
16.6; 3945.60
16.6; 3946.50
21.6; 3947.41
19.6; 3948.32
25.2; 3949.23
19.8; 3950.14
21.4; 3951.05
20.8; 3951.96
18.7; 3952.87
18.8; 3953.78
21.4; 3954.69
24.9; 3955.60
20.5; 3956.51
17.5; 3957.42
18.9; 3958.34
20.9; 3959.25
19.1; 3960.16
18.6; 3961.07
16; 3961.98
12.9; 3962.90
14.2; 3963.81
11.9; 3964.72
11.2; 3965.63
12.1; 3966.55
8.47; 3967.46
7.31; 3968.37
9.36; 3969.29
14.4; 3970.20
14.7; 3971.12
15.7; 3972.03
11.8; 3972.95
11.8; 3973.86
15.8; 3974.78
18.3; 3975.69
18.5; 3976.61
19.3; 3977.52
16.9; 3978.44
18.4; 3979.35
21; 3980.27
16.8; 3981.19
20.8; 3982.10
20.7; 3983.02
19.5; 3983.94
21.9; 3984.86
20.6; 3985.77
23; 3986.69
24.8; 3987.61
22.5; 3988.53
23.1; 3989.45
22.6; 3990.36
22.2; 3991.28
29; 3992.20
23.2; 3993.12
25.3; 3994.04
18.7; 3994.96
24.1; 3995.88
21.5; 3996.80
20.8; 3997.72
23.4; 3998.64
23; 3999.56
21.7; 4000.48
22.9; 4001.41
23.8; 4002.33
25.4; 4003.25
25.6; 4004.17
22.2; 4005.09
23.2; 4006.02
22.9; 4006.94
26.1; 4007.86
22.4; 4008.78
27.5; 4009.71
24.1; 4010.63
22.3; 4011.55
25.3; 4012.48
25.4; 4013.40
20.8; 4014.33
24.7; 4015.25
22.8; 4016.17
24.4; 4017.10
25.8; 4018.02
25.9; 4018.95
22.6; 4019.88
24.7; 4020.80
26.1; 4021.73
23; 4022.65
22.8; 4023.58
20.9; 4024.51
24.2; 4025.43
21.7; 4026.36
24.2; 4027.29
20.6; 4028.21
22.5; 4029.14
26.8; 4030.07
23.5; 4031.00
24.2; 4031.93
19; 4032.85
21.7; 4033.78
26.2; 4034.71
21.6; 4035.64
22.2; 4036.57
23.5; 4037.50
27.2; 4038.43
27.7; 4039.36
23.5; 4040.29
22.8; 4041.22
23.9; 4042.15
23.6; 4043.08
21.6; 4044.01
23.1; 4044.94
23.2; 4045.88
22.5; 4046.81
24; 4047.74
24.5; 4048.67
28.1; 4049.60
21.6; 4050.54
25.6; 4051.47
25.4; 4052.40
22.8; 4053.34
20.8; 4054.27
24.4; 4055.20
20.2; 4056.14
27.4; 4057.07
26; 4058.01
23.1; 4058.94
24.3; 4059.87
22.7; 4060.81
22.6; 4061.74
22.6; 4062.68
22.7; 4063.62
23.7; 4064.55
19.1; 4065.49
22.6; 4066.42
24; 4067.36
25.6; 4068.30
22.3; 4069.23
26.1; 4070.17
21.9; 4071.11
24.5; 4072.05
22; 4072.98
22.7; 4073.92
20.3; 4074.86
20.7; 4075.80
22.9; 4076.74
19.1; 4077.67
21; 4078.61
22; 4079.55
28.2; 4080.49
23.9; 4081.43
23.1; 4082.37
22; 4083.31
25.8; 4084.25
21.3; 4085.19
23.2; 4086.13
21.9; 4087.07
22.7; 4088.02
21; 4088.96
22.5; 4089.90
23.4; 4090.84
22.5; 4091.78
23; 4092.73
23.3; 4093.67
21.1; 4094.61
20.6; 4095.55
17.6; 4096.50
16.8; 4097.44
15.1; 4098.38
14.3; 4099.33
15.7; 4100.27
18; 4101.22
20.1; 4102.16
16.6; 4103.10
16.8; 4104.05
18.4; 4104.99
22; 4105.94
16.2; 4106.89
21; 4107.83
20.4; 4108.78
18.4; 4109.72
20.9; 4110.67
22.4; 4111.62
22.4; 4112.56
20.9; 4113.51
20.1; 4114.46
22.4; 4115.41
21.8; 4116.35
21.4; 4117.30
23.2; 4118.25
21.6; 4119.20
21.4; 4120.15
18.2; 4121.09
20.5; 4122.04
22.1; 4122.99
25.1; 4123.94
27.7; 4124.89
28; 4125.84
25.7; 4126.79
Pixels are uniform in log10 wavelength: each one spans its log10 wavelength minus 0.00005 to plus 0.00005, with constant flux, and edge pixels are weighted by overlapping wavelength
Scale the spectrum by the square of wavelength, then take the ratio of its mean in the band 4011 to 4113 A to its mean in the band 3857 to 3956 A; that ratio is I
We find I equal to 1.3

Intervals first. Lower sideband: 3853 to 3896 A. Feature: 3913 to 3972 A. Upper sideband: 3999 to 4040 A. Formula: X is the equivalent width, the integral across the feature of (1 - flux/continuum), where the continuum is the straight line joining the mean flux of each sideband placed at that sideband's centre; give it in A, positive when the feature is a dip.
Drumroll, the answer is 9.0 A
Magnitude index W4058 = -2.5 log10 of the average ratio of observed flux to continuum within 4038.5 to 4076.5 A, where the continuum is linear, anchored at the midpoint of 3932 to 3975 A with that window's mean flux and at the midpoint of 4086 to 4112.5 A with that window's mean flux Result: -0.23 mag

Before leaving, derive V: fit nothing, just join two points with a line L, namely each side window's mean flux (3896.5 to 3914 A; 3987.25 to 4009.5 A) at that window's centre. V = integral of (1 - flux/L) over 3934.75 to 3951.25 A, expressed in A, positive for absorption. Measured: 1.9 A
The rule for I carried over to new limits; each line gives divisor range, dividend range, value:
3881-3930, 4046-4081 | 1.38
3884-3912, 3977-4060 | 1.40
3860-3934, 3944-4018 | 1.13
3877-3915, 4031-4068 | 1.44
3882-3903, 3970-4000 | 1.32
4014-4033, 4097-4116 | 0.84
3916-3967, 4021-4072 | 1.37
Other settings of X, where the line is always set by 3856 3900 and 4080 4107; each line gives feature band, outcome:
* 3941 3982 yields 3.7 A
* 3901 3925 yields -2.2 A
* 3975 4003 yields -3.0 A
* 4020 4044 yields -4.2 A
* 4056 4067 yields -1.6 A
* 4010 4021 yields -2.4 A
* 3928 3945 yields 2.2 A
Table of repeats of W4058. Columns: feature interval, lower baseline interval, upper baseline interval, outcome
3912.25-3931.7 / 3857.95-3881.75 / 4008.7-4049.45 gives 0.12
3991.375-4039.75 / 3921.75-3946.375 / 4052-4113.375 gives -0.19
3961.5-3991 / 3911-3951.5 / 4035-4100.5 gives 0.19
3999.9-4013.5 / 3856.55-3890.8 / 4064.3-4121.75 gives -0.18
